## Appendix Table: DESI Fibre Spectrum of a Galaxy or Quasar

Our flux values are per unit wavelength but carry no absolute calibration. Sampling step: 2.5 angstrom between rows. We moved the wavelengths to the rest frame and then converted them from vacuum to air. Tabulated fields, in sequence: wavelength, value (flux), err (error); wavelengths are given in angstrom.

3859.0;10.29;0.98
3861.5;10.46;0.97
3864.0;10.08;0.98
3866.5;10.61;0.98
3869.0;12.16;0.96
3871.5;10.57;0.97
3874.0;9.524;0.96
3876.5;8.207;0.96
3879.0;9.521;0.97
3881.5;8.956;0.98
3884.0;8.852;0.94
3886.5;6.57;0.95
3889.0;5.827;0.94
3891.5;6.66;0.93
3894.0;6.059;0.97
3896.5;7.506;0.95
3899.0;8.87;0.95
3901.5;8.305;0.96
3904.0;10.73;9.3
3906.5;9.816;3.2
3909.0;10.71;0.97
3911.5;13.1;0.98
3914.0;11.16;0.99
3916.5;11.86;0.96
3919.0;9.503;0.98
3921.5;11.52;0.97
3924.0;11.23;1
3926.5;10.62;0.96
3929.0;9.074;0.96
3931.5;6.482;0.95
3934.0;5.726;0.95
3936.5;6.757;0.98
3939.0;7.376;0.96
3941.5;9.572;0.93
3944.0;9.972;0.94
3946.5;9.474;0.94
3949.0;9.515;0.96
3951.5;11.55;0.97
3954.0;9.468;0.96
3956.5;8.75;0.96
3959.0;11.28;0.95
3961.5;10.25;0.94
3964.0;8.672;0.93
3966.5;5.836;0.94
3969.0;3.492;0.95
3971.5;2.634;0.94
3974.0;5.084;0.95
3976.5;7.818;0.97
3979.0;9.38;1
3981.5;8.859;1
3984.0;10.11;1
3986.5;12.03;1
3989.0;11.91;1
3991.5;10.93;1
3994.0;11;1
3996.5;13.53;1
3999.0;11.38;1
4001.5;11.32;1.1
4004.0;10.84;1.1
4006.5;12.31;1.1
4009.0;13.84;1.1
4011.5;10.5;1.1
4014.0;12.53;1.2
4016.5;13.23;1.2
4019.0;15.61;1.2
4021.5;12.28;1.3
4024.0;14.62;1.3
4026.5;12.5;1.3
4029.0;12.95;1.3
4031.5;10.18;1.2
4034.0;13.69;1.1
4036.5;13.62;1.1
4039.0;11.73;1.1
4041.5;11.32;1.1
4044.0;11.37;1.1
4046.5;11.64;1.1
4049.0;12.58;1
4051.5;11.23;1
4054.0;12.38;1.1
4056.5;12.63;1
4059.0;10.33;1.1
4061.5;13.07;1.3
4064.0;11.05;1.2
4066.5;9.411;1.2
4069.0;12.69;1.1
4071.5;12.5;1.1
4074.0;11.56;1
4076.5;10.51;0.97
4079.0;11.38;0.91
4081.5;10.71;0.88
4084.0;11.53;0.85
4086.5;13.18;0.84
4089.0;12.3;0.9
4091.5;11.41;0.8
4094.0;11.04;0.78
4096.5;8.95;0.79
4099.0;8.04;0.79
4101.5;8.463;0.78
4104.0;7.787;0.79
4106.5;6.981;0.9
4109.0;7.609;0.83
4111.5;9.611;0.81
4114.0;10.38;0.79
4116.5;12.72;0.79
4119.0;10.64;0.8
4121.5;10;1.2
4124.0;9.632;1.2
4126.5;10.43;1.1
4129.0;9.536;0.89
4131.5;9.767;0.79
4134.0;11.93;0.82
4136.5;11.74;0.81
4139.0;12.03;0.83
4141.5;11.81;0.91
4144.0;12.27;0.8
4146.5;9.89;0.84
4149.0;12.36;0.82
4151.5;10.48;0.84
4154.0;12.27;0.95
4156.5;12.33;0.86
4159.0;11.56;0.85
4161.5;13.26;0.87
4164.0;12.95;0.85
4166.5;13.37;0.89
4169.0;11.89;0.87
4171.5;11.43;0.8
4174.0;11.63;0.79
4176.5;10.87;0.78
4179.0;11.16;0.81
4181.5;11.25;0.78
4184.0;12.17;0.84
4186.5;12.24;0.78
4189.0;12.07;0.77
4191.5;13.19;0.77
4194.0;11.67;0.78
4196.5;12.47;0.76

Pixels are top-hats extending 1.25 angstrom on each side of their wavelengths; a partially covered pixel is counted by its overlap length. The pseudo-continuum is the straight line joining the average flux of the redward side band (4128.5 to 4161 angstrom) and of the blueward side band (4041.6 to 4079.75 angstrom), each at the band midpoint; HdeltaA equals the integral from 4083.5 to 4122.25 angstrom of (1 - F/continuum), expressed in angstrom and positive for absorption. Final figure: 5.1 angstrom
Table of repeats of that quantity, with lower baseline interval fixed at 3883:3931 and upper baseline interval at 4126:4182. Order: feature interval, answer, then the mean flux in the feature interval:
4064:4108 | 1.8 angstrom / 10.5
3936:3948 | 1.1 angstrom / 8.77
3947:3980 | 6.1 angstrom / 8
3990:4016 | -4.2 angstrom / 11.9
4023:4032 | -2.0 angstrom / 12.7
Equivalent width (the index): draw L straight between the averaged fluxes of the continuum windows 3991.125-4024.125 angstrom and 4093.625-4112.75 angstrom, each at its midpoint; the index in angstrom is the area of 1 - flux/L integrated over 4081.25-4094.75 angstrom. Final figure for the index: -4.0 angstrom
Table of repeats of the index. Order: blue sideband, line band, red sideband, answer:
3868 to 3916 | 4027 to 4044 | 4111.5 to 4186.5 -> -2.91 angstrom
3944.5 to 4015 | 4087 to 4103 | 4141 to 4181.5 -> 1.34 angstrom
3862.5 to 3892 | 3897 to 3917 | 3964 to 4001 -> -3.14 angstrom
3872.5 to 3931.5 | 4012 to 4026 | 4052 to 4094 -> -3.26 angstrom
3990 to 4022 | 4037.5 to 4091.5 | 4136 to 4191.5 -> 1.98 angstrom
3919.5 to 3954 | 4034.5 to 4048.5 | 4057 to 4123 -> -2.70 angstrom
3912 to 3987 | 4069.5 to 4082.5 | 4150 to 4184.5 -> -0.99 angstrom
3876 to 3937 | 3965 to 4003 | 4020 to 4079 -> 5.87 angstrom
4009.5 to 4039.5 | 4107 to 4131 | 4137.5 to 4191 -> 4.40 angstrom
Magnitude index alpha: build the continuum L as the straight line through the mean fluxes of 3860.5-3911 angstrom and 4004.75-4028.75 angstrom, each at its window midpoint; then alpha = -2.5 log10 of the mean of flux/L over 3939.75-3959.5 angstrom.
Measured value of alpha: 0.12 mag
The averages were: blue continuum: 9.05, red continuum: 13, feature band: 9.83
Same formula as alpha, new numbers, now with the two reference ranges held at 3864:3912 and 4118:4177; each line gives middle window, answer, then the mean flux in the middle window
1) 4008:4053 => -0.21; 12.5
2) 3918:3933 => -0.03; 9.68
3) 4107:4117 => 0.15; 9.65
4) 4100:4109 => 0.39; 7.73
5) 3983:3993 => -0.13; 11.3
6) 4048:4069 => -0.10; 11.6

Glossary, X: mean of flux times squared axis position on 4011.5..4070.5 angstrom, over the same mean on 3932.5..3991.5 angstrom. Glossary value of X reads 1.49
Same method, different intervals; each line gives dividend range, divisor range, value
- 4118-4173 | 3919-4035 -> 1.22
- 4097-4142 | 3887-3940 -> 1.22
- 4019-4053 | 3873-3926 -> 1.43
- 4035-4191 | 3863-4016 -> 1.29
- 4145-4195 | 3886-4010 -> 1.42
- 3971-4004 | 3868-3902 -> 1.25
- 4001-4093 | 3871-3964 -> 1.40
